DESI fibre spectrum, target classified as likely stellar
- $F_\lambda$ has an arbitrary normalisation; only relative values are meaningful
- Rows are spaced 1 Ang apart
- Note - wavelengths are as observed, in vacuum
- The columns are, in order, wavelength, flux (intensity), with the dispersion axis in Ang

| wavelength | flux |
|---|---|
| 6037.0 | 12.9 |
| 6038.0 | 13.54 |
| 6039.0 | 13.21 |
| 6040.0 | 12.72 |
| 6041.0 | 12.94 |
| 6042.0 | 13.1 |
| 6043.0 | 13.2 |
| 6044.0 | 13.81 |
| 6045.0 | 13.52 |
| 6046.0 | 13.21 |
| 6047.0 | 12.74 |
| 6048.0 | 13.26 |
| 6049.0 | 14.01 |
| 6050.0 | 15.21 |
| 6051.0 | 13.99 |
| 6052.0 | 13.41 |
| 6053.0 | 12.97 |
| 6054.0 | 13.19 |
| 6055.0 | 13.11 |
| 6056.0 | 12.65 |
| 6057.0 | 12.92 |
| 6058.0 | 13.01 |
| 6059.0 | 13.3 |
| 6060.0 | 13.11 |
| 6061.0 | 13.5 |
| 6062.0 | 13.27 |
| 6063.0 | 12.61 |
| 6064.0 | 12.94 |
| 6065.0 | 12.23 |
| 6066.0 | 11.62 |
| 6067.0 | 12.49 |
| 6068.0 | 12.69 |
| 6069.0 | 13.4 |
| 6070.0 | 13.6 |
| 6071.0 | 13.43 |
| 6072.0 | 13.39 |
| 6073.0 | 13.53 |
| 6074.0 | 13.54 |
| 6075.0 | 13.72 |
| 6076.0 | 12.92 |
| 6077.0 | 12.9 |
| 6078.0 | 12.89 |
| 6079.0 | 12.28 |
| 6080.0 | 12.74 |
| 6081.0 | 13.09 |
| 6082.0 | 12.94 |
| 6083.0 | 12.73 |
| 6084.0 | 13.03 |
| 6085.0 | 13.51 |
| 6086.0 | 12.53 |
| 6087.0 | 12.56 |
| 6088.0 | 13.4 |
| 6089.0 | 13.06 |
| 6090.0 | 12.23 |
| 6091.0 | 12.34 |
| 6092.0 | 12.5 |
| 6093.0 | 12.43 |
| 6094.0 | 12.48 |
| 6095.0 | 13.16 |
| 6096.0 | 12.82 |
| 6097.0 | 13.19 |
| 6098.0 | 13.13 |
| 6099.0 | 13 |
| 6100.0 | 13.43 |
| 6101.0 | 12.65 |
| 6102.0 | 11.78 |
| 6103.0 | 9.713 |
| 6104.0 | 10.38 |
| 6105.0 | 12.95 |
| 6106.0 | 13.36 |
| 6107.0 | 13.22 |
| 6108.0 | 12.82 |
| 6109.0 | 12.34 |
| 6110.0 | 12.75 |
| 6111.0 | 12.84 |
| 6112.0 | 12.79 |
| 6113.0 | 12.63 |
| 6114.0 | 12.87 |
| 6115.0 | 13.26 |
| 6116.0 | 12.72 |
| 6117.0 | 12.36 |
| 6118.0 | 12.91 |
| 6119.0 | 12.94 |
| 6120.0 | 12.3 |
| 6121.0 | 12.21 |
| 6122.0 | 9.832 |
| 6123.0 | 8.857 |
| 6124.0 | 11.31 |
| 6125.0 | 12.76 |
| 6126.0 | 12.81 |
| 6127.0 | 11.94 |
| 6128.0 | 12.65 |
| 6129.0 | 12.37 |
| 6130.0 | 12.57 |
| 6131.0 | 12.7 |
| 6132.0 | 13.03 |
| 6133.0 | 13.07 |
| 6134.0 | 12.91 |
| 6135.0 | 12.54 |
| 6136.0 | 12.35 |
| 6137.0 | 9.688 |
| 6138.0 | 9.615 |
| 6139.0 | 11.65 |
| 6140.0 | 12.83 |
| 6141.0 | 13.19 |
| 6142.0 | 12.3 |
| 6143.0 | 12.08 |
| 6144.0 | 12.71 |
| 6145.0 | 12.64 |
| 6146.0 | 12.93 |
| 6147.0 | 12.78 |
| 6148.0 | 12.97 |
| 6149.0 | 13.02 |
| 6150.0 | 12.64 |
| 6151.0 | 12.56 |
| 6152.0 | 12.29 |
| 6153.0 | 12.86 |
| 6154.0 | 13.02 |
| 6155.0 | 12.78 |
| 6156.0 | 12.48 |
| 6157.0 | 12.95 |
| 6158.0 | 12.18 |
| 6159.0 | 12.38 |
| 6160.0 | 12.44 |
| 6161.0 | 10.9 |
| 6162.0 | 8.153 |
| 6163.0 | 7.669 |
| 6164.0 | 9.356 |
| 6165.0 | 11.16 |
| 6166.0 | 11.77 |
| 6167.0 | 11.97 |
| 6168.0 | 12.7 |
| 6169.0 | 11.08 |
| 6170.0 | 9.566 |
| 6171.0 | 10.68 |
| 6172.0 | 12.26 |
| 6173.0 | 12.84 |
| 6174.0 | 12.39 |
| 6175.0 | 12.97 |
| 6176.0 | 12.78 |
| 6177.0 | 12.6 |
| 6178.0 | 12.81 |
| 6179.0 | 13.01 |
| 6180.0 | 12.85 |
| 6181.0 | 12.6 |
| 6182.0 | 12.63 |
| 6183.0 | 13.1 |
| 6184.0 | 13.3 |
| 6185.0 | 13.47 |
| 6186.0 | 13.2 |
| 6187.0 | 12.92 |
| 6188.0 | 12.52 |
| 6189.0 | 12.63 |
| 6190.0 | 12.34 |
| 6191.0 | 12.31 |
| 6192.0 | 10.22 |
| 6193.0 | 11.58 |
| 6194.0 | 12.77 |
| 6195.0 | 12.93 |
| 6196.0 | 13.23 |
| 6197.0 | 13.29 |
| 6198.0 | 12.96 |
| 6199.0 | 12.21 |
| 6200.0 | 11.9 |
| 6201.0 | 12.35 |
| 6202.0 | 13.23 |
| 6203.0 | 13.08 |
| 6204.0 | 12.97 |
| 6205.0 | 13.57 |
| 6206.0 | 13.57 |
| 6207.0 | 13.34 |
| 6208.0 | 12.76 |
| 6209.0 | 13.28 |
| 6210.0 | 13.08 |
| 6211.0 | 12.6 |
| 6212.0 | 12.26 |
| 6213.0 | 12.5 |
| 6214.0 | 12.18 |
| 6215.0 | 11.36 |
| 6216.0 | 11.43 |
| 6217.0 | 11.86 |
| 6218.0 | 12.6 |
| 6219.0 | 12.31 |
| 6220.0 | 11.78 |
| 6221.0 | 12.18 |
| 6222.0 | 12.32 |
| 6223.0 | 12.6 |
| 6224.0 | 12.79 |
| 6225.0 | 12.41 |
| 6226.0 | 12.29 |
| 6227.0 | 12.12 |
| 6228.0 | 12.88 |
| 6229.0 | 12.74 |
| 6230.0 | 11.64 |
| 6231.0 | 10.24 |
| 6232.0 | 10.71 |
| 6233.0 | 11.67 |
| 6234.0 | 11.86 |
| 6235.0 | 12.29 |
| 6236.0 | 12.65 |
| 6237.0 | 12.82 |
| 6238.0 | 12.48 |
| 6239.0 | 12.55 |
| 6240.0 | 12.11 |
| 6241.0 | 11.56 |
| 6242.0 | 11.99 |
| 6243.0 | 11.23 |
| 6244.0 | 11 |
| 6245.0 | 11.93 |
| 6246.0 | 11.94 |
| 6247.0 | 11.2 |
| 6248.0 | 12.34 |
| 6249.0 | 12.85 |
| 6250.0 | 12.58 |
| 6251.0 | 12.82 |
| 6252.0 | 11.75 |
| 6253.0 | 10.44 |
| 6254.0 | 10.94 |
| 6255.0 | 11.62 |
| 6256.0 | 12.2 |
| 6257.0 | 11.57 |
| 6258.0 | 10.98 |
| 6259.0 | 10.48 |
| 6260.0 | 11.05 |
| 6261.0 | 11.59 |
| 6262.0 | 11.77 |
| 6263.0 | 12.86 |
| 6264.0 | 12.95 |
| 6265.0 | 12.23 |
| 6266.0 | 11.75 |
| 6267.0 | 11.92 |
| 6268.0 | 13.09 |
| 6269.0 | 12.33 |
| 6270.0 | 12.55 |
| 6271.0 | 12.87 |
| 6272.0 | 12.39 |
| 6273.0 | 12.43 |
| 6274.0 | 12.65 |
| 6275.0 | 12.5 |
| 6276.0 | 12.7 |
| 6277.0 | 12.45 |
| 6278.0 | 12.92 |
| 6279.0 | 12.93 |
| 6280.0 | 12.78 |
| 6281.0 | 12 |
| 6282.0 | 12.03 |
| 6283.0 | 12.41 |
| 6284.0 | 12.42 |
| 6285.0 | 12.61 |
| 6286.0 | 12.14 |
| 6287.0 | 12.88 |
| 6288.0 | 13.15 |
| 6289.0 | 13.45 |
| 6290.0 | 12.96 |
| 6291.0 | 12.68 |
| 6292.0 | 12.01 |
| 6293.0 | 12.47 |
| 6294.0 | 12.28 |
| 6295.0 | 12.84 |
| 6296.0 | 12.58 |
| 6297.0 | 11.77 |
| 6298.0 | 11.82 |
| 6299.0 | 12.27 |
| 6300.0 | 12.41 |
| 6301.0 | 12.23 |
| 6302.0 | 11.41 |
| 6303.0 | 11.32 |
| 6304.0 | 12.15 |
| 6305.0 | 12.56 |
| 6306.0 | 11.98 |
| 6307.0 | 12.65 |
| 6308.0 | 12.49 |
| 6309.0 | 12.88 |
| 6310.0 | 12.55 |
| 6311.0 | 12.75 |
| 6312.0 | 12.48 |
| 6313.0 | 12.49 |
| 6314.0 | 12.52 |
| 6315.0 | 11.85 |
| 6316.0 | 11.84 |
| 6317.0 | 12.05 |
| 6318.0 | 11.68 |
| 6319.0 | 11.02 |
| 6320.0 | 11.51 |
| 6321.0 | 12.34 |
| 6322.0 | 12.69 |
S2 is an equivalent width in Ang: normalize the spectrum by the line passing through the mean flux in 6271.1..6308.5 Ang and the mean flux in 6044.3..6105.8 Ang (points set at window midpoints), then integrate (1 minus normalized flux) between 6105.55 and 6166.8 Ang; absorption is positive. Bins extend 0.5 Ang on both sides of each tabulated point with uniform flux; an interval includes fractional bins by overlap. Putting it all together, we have 3.0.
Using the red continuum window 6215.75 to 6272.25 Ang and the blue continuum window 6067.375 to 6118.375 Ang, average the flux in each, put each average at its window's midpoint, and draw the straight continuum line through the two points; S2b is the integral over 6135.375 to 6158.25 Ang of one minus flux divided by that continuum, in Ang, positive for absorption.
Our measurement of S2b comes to 0.3 Ang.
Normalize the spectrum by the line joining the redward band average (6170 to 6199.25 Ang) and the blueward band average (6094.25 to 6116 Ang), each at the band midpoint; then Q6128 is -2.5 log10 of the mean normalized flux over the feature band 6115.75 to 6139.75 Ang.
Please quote 0.05 mag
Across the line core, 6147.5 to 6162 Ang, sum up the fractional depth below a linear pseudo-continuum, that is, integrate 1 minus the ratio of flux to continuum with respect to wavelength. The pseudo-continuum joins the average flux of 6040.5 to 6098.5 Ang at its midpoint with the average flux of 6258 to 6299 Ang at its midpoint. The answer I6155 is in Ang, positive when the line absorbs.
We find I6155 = 0.5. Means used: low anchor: 13.1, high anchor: 12.4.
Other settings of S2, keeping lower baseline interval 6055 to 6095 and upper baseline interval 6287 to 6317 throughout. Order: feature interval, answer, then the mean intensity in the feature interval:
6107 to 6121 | 0.1 Ang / 12.7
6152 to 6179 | 2.0 Ang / 11.8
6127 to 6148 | 0.7 Ang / 12.3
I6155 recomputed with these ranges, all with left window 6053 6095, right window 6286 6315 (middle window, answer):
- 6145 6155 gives -0.02 Ang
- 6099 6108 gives 0.42 Ang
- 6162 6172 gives 1.65 Ang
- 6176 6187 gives -0.23 Ang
